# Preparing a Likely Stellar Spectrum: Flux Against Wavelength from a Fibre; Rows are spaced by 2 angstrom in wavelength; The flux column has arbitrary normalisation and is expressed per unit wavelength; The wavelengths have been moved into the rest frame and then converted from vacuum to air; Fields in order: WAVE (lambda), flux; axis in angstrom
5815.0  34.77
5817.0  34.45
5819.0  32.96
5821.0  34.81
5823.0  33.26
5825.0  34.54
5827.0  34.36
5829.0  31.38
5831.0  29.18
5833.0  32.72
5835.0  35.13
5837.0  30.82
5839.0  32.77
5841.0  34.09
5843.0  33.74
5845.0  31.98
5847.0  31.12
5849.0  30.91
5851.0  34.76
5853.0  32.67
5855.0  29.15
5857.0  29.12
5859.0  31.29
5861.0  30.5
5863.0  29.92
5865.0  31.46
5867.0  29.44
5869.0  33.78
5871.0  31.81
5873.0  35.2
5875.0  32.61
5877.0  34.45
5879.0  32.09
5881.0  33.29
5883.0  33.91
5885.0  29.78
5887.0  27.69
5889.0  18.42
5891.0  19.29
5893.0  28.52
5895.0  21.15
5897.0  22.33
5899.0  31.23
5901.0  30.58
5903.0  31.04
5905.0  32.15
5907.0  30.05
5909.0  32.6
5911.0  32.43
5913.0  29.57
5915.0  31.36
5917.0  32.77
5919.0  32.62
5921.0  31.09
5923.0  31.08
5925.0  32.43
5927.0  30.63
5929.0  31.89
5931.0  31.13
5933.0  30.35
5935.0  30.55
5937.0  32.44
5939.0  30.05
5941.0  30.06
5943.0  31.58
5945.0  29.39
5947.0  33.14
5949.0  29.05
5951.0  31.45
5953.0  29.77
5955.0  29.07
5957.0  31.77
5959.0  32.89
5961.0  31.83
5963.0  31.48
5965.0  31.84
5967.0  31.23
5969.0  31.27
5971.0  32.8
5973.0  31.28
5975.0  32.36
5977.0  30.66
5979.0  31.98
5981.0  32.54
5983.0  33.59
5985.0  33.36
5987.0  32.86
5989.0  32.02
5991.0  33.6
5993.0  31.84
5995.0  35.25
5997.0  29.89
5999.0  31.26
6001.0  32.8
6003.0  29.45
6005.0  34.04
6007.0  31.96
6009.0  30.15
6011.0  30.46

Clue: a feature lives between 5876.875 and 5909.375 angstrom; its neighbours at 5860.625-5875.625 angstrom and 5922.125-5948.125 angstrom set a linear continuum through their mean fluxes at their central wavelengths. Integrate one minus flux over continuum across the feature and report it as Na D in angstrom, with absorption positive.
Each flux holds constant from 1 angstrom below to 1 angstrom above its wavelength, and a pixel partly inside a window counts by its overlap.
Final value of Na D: 3.2 angstrom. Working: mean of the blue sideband 31.9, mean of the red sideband 31.1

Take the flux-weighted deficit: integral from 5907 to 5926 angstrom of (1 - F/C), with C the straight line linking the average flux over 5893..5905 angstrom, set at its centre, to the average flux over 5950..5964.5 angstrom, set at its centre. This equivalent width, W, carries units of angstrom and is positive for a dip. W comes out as -1.9 angstrom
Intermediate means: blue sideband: 27.8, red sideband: 31.2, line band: 31.7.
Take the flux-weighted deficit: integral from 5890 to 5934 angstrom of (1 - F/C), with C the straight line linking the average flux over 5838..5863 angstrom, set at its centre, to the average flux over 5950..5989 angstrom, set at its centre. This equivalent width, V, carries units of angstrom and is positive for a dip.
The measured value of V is 2.7 angstrom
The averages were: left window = 31.8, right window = 31.8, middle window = 29.8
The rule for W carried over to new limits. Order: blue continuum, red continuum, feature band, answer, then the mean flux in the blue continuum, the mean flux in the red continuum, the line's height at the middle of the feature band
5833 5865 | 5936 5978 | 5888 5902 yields 3.1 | 31.9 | 31.2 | 31.6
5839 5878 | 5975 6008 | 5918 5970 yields 1.7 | 32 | 32.3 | 32.2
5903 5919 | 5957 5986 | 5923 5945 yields 0.5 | 31.6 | 32.1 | 31.8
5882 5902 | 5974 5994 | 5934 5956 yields -0.6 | 26.3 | 32.5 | 29.9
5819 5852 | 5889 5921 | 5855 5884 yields -1.0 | 32.9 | 28.9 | 30.9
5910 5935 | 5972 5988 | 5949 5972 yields 0.5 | 31.4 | 32.3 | 32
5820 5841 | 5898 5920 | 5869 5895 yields 2.0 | 33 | 31.5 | 32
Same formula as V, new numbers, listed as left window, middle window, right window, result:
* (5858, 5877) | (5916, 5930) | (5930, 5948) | -0.27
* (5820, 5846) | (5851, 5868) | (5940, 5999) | 1.06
